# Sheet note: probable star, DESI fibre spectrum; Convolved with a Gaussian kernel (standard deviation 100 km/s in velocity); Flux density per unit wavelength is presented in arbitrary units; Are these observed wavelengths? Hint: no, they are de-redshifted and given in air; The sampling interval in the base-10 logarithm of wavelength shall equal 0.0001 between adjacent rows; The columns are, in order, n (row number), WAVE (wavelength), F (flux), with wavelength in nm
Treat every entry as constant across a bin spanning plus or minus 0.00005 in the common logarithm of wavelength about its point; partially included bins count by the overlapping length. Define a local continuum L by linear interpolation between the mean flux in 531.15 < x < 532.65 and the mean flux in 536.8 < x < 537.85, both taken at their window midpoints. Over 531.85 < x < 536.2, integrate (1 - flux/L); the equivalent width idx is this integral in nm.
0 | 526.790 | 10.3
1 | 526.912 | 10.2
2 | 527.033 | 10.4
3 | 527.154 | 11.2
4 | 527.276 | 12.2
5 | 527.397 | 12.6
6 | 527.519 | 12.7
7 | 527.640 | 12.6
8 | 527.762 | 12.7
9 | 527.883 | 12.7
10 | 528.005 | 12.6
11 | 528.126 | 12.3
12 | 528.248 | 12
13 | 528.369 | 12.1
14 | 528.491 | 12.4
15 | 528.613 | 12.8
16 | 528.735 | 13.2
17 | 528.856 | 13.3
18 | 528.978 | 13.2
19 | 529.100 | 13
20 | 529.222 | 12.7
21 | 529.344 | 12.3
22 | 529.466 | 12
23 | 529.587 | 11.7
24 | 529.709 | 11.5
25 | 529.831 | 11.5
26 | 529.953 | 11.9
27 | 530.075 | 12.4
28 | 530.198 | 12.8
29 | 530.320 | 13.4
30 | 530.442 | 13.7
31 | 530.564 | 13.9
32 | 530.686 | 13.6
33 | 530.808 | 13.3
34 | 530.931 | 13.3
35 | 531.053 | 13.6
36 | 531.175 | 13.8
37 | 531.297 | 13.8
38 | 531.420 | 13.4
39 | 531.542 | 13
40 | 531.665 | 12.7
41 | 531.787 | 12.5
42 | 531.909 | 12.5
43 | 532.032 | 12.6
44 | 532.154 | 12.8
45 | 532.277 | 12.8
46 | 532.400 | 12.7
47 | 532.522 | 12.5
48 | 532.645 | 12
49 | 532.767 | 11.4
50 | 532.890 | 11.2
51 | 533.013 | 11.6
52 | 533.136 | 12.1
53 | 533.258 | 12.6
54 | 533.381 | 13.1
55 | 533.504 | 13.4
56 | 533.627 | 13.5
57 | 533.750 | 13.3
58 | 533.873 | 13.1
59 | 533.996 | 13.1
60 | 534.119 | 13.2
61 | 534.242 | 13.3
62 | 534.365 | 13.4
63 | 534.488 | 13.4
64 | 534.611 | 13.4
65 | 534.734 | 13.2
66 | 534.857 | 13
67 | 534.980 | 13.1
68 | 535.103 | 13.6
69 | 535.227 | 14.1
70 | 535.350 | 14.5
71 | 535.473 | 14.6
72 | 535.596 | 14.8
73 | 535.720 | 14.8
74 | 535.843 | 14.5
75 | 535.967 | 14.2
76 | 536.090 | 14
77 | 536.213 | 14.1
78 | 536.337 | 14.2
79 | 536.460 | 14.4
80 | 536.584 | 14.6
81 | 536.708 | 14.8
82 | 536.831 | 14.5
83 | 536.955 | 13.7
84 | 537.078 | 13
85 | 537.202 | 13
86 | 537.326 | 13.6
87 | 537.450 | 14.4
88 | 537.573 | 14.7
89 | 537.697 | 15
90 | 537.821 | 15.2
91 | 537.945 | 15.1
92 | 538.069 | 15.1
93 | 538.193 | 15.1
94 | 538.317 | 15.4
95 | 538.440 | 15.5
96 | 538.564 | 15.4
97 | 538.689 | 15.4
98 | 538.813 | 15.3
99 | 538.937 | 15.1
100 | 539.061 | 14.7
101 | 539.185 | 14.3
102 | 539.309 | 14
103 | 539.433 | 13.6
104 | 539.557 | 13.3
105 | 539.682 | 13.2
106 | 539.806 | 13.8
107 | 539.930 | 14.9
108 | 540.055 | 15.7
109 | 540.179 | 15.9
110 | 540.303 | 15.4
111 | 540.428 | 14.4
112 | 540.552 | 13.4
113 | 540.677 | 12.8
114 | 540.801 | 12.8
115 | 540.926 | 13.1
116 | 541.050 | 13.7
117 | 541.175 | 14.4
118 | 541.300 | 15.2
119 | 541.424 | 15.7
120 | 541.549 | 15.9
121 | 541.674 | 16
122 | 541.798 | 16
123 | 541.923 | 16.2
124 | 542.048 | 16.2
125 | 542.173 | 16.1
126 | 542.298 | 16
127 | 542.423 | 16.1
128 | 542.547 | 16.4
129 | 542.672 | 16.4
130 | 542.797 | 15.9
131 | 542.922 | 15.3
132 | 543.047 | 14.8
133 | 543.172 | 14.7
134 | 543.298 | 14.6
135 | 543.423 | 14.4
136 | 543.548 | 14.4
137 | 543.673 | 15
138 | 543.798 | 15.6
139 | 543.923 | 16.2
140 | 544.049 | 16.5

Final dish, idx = 0.05 nm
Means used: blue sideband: 12.9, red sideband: 14.1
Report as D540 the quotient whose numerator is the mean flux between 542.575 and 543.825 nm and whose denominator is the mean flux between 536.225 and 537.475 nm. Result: 1.08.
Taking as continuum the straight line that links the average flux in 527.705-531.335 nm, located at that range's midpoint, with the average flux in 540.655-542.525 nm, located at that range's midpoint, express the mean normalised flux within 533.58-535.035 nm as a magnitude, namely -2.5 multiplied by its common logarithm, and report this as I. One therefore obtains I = 0.04 mag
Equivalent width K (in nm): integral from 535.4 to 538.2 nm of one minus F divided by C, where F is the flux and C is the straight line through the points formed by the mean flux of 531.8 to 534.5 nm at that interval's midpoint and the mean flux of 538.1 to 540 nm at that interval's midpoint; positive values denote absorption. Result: -0.10 nm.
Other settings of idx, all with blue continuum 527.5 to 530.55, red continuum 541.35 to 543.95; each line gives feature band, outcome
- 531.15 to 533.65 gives 0.13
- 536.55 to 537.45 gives 0.03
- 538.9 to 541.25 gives 0.14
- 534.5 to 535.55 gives 0.02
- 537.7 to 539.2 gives -0.05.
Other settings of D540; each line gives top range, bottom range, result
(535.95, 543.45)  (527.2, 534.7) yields 1.16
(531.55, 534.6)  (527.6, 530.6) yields 1.01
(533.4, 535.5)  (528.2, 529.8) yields 1.08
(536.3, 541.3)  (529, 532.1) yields 1.12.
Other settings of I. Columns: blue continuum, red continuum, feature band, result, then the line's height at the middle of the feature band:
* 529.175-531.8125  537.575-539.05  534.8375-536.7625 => 0.02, 14.4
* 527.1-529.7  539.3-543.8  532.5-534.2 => 0.07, 13.4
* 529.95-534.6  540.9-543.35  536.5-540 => 0.00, 14.5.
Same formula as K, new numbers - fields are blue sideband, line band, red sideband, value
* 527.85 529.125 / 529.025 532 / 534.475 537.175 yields 0.05 nm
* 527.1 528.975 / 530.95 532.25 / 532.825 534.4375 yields -0.04 nm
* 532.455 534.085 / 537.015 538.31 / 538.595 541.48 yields -0.07 nm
